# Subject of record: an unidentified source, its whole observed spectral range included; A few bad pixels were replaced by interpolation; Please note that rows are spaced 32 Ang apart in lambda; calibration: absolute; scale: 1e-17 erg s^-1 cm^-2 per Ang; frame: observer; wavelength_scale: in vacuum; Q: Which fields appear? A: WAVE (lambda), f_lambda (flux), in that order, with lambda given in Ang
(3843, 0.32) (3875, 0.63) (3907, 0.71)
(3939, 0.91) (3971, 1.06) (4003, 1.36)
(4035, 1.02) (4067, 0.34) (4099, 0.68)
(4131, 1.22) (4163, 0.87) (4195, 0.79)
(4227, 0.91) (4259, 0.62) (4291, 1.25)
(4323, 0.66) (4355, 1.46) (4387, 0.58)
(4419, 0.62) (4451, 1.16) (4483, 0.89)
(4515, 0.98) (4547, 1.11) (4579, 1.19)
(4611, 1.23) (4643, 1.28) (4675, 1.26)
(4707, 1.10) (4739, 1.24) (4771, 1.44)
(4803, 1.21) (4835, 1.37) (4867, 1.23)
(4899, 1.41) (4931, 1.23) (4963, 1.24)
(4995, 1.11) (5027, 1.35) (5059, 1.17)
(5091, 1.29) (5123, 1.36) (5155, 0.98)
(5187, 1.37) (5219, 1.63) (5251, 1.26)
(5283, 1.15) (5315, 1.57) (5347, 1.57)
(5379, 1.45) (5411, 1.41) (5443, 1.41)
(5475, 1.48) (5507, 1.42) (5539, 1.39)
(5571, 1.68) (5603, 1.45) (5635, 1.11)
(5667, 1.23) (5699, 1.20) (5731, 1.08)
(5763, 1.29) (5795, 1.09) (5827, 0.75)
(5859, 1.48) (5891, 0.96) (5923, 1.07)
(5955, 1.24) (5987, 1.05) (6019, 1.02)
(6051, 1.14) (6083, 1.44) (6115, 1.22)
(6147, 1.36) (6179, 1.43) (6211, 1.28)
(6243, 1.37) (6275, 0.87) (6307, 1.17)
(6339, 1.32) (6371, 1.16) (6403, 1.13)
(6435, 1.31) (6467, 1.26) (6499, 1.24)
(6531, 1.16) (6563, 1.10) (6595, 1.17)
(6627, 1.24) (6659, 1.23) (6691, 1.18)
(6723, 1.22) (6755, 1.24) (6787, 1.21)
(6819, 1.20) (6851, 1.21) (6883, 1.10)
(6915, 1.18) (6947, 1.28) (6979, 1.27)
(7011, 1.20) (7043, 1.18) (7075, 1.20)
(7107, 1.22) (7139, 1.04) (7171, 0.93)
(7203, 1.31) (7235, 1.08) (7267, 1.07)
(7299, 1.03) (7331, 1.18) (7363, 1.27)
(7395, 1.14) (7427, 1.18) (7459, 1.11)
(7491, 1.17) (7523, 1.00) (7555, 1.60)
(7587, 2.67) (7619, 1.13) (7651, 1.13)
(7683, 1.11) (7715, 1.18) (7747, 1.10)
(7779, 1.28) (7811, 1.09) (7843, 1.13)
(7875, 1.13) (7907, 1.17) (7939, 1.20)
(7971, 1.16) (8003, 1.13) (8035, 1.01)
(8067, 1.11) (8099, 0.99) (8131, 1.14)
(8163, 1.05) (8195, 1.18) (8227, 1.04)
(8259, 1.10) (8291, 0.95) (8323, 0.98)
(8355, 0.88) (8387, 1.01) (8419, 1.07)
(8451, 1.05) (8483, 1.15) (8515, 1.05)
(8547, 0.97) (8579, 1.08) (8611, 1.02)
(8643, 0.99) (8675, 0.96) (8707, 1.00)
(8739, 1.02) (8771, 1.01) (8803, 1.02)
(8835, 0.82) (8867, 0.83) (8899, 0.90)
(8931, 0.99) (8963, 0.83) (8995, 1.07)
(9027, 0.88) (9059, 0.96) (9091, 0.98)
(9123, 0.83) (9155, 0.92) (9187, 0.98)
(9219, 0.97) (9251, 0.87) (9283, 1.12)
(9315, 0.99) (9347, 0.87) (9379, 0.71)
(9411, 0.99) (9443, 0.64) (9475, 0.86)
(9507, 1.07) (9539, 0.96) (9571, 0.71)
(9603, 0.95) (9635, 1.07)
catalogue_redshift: 0.153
